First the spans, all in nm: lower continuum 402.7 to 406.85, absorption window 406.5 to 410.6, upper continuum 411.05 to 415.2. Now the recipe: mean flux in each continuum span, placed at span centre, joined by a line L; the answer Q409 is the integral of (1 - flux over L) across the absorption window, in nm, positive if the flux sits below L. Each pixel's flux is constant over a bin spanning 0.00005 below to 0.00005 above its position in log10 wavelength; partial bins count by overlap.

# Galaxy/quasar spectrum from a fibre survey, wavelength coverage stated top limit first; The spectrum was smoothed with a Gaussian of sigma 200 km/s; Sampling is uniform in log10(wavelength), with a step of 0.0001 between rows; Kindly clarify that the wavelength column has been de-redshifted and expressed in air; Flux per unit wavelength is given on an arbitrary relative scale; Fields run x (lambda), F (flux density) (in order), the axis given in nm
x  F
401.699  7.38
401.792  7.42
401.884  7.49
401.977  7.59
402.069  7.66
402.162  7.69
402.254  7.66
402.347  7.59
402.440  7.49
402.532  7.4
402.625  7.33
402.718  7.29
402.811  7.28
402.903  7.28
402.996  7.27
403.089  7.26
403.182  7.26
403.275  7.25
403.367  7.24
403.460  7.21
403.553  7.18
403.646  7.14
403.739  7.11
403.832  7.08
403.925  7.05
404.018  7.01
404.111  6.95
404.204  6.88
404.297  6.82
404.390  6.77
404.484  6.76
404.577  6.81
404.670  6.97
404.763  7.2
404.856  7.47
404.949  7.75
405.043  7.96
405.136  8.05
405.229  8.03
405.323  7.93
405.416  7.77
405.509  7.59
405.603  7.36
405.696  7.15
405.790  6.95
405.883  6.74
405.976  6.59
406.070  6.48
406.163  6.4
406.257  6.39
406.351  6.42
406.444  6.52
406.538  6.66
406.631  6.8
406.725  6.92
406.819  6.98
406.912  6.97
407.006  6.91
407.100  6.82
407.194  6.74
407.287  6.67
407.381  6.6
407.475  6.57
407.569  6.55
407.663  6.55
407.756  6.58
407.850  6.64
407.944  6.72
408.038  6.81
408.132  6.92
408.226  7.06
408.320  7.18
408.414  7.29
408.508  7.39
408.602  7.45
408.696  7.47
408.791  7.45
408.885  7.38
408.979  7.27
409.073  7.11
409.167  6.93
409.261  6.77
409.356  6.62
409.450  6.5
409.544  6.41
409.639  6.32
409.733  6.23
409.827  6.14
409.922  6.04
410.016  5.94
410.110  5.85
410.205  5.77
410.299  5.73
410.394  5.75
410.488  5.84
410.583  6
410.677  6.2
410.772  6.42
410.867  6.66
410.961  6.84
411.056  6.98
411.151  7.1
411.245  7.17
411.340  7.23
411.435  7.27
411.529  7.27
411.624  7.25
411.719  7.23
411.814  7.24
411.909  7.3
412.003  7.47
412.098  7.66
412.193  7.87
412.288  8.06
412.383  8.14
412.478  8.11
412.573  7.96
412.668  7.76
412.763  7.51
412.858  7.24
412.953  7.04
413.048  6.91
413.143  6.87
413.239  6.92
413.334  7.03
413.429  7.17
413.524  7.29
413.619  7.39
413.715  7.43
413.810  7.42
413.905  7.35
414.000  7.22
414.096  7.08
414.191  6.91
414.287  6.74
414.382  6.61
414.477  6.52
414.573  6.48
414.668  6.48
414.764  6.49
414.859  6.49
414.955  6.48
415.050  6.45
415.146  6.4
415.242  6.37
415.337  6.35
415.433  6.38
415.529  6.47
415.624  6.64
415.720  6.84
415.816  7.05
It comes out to 0.27 nm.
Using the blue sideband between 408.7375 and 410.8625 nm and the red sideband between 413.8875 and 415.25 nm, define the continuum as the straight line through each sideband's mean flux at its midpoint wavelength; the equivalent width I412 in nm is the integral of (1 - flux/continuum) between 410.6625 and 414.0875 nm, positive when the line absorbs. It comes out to -0.39 nm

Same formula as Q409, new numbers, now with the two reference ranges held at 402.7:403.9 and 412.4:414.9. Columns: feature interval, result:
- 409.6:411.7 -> 0.198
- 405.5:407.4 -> 0.107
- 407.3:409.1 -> 0.043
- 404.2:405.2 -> -0.007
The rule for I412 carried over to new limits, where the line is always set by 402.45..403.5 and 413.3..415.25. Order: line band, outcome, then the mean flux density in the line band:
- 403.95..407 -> 0.06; 7.06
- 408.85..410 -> 0.07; 6.62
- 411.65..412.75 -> -0.12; 7.69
